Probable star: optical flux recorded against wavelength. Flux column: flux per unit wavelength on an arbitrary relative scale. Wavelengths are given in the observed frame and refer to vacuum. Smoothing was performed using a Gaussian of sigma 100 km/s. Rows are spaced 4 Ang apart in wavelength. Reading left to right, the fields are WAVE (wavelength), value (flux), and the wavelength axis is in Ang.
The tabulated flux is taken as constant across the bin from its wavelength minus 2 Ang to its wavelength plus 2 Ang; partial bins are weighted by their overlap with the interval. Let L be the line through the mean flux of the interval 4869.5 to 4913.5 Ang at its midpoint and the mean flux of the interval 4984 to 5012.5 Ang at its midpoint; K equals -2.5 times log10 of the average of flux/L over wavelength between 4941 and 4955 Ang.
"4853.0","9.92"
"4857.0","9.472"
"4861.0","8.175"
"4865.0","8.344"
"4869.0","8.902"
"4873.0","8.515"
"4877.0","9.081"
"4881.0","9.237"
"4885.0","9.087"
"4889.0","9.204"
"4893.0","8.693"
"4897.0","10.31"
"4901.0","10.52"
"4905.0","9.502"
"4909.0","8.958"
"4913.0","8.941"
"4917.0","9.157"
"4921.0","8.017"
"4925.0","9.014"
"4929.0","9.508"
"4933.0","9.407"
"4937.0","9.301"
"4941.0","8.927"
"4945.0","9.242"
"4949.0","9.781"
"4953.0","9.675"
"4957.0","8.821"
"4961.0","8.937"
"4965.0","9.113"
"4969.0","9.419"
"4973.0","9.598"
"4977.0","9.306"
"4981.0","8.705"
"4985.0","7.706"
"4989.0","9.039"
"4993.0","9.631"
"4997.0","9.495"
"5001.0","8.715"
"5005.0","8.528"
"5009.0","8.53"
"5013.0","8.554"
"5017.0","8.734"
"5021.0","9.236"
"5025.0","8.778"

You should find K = -0.05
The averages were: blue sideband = 9.28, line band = 9.47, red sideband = 8.83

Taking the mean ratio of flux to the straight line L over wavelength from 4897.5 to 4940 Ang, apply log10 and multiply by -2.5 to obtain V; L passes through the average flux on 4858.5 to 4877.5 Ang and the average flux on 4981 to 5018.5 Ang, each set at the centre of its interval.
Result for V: -0.074 mag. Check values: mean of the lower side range 8.59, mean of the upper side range 8.77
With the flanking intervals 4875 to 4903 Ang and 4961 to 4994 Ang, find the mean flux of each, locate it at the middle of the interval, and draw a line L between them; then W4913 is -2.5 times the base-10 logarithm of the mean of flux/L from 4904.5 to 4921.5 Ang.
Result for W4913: 0.05 mag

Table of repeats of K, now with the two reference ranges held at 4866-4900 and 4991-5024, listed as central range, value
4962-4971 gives -0.03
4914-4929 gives 0.03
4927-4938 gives -0.04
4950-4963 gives -0.02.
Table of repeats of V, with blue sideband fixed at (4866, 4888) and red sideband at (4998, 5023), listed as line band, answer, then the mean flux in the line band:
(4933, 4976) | -0.05 mag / 9.29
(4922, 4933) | -0.04 mag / 9.17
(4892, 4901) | -0.10 mag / 9.82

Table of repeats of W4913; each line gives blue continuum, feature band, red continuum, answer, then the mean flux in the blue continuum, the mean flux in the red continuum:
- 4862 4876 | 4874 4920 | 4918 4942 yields -0.06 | 8.59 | 9.04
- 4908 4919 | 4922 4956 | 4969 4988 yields -0.04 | 9.02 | 8.9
